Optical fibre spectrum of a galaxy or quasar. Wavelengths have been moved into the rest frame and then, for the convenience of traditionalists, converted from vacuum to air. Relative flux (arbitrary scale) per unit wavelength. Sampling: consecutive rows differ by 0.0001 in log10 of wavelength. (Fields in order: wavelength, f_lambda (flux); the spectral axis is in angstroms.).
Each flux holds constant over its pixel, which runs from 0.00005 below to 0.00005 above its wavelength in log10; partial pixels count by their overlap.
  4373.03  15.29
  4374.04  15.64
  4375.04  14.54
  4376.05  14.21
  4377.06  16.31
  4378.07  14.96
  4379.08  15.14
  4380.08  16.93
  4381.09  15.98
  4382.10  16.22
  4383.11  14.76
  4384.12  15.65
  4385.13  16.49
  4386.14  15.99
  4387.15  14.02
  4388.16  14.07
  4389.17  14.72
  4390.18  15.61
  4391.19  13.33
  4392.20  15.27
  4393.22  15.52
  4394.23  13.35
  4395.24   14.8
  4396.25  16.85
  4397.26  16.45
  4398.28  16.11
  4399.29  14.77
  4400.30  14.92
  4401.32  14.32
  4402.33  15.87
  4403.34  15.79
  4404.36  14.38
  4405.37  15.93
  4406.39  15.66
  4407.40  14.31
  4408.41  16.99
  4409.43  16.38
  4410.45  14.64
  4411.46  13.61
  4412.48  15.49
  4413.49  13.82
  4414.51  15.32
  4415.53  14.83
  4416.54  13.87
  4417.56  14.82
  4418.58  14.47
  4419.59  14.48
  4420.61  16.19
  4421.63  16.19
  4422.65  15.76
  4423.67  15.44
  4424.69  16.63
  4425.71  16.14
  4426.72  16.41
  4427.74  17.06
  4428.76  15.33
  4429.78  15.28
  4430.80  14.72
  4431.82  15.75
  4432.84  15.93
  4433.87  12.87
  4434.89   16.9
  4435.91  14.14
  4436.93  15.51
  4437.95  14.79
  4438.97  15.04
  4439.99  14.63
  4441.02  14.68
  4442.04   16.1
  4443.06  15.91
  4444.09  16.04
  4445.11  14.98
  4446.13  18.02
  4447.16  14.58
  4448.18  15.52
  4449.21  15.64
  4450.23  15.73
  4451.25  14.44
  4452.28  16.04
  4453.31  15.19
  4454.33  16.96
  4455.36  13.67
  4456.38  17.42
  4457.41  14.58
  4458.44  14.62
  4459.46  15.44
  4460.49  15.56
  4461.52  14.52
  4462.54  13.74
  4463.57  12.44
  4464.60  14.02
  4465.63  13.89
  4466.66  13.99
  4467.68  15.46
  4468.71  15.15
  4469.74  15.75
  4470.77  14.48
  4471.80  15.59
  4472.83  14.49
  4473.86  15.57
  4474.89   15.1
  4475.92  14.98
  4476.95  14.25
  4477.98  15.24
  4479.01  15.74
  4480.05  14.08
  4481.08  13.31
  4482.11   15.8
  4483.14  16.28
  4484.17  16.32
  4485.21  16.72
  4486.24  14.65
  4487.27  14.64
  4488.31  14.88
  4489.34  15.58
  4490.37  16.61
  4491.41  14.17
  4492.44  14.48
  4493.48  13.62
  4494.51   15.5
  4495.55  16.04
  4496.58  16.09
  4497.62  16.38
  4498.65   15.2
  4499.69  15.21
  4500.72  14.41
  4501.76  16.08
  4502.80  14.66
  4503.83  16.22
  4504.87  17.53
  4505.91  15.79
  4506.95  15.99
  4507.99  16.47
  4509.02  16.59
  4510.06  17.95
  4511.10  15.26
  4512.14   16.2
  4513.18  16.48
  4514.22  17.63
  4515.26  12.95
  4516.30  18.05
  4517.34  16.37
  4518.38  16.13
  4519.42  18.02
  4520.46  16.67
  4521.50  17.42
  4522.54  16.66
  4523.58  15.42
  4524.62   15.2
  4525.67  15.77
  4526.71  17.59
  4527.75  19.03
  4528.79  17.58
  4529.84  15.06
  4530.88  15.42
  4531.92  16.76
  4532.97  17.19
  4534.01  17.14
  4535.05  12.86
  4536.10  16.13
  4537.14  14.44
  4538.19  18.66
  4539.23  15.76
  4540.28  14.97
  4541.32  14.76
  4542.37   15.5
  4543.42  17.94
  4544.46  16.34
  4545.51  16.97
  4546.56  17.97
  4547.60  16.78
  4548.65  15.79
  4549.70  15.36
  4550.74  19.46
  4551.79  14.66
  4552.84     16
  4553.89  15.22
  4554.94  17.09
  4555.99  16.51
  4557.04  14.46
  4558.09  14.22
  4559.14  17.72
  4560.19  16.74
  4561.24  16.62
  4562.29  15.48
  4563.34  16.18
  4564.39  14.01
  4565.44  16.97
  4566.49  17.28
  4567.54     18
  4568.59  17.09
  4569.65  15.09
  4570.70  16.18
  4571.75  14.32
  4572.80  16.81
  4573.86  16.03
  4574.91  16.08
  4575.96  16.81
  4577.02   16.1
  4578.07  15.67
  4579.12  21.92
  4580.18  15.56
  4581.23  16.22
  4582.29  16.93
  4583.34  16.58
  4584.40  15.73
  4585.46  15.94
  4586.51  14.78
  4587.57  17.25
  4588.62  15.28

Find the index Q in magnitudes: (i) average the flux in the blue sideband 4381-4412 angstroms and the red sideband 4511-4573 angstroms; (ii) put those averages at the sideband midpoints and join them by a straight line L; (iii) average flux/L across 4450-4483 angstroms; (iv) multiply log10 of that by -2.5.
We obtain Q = 0.06 mag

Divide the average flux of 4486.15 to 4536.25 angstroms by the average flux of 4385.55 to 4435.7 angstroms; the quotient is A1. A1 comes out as 1.05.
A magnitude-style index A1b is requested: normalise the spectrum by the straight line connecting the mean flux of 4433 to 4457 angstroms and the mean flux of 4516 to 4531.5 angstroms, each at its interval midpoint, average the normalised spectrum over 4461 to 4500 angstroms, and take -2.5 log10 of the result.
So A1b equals 0.07 mag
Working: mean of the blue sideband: 15.4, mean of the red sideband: 16.7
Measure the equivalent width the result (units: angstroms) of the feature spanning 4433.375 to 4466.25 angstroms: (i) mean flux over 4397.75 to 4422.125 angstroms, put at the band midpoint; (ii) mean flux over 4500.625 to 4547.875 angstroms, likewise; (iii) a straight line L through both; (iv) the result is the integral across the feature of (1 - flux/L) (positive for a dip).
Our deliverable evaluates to 0.9 angstroms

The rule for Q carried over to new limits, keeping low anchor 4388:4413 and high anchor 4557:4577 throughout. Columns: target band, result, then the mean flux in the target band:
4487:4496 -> 0.047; 15.1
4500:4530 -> -0.037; 16.4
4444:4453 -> -0.012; 15.6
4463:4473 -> 0.076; 14.5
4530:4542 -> 0.011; 15.8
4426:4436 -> -0.011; 15.5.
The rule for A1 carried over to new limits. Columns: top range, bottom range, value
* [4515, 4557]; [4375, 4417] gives 1.07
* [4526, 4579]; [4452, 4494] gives 1.09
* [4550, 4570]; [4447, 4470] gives 1.09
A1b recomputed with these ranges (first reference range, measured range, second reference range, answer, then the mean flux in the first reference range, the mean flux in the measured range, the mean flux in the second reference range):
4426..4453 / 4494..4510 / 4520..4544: 0.004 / 15.5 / 15.9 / 16.3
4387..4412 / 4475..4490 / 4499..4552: 0.050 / 15.1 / 15.2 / 16.3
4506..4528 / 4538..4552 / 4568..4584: 0.001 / 16.5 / 16.5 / 16.5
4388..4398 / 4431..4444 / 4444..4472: -0.008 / 15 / 15.2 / 15.1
